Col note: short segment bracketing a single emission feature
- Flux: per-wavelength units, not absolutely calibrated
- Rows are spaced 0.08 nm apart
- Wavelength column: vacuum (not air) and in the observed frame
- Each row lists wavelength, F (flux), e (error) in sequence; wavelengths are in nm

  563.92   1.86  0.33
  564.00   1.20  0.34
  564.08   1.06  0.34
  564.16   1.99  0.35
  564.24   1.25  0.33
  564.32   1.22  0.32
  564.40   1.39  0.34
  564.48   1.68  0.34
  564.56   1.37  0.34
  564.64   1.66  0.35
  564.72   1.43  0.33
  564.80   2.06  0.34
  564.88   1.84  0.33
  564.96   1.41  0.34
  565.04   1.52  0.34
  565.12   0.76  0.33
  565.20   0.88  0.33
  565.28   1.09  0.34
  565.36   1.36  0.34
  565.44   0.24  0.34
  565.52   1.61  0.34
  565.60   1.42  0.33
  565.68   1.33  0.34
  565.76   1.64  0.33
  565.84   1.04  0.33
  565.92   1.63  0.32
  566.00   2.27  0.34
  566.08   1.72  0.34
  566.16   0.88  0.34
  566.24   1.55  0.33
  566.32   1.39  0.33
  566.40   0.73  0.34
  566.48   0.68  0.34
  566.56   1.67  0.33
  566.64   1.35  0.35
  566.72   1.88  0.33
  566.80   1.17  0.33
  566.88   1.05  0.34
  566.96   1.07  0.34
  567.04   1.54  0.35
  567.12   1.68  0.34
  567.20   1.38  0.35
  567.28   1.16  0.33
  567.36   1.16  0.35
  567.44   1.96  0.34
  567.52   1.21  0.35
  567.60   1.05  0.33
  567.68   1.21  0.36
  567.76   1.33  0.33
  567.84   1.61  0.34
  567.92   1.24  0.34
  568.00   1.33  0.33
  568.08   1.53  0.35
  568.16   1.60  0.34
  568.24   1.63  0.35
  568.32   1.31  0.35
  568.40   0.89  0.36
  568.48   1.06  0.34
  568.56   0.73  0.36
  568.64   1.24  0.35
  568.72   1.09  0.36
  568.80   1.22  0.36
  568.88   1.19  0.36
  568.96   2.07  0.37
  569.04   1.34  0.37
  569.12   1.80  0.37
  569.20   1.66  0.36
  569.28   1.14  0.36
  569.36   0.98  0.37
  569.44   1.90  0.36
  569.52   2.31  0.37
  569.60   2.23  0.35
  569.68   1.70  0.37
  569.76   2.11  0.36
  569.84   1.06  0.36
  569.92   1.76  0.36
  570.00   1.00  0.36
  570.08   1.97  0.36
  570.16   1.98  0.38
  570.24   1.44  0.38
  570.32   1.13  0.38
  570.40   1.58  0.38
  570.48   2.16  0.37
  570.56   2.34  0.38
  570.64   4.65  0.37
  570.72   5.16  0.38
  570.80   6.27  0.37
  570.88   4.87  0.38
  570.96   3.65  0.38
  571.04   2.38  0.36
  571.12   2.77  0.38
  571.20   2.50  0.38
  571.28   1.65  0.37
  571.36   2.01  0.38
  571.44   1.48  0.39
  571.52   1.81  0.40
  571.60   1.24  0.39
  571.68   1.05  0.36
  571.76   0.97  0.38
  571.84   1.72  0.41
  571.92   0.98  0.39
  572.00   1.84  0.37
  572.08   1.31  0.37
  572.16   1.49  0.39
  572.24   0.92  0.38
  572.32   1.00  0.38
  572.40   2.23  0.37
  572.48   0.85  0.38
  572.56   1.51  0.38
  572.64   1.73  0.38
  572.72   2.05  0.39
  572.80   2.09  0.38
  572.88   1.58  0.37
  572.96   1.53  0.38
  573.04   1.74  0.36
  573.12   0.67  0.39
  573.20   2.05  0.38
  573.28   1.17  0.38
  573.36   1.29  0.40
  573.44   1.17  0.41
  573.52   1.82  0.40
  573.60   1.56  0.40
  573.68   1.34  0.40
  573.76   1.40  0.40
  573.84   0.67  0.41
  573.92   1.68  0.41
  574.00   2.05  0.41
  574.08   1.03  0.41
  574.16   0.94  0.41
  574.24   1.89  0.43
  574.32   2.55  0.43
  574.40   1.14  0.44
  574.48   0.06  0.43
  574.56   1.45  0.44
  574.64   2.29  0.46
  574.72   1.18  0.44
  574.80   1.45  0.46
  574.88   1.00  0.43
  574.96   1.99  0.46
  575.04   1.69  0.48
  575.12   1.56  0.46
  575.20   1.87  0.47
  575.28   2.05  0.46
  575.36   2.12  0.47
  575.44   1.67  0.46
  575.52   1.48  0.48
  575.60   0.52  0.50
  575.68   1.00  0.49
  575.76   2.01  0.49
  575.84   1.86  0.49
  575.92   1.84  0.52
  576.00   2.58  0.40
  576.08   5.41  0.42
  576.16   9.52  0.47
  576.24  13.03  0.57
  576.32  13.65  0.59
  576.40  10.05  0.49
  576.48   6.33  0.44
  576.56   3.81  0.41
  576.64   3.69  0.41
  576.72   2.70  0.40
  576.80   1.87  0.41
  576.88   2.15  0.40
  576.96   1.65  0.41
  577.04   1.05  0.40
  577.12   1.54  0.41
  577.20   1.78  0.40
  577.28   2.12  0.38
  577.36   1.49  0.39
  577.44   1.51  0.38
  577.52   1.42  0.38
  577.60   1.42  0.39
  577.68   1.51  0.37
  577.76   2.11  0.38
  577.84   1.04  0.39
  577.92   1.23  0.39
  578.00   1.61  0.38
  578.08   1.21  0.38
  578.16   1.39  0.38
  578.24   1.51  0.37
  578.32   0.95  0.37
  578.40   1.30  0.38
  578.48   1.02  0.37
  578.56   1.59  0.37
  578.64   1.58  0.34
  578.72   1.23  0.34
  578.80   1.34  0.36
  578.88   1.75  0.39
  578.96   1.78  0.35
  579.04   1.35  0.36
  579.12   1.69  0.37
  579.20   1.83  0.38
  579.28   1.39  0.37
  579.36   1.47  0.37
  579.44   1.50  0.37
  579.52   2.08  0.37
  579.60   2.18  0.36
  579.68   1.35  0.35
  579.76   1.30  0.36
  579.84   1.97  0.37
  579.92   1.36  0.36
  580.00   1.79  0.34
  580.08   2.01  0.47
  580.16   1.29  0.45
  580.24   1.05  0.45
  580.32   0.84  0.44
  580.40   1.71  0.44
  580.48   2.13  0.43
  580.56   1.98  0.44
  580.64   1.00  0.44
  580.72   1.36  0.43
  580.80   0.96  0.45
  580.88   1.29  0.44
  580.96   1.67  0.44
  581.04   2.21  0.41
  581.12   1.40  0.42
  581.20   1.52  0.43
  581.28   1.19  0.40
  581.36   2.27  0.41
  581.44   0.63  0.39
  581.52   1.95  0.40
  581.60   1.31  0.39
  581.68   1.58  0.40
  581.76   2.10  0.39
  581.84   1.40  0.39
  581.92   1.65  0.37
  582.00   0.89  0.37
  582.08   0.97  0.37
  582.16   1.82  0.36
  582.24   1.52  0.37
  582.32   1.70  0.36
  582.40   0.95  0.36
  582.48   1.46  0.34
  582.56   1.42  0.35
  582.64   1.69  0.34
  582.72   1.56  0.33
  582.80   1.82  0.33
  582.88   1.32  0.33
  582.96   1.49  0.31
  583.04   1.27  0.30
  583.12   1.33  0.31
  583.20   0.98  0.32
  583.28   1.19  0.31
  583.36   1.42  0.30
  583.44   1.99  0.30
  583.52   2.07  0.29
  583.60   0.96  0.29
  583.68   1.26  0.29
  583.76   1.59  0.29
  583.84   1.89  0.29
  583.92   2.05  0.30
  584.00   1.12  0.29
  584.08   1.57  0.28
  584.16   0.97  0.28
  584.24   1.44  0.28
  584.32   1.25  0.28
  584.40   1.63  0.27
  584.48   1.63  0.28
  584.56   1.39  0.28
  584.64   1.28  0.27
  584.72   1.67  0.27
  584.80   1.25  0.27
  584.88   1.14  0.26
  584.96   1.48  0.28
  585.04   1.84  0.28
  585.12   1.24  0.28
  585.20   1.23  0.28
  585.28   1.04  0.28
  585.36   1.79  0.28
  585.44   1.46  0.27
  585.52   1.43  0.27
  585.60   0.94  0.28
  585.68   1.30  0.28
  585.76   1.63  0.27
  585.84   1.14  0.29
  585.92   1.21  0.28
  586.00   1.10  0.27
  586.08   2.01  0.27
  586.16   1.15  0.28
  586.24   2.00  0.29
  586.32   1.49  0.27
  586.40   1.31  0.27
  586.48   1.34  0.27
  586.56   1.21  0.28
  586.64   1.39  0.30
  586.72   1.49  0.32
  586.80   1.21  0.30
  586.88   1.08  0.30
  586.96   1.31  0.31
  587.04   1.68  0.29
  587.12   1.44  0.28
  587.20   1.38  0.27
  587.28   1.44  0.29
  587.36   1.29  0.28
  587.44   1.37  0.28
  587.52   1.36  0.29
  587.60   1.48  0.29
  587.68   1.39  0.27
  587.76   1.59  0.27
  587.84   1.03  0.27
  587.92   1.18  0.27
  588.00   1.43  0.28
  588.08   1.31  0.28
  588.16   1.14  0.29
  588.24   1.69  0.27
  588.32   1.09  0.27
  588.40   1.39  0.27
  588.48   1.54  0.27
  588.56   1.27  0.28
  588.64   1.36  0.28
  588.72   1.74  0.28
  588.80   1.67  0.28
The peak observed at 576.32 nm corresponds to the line [O III]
